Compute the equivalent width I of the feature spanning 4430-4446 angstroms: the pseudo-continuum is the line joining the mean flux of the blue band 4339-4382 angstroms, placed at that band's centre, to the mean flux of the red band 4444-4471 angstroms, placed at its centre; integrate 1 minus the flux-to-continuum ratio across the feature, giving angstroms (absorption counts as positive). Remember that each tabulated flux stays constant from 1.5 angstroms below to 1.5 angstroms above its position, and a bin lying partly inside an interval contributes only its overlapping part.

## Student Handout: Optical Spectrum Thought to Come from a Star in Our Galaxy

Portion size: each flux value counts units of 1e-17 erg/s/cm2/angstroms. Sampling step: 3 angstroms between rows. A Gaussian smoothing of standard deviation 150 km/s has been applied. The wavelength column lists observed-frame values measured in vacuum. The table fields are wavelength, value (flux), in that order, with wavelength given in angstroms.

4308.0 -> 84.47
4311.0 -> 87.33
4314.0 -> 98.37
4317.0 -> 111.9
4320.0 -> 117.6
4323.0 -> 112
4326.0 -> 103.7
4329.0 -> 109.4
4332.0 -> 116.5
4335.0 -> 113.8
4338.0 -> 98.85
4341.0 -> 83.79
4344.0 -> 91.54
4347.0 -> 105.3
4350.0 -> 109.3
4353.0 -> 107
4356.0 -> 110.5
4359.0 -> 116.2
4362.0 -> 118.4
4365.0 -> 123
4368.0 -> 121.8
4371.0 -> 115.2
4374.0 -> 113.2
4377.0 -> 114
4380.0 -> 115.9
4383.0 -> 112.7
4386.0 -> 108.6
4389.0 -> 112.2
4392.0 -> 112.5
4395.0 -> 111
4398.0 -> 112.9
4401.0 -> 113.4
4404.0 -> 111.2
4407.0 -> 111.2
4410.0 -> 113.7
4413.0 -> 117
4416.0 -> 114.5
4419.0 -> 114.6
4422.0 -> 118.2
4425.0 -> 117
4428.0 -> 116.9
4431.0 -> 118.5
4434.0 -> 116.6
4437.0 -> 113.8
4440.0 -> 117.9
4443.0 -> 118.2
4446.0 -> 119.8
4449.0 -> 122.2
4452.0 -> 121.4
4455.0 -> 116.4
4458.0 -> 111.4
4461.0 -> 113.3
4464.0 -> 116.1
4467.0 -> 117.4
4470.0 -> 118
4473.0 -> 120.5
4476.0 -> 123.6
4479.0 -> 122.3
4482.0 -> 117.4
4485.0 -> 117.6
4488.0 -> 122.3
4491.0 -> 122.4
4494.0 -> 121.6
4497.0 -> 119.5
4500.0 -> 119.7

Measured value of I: -0.2 angstroms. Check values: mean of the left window 110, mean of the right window 117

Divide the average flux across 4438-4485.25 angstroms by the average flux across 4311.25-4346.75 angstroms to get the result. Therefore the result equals 1.1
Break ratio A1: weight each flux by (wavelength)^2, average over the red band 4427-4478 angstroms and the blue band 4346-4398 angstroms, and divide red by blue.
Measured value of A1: 1.08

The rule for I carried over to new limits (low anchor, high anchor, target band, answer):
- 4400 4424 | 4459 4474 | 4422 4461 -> -0.6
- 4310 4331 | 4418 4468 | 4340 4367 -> 0.4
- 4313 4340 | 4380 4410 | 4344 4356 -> 0.5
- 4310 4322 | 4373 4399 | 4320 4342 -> -0.1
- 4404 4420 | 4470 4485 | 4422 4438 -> -0.2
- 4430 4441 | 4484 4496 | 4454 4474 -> 0.5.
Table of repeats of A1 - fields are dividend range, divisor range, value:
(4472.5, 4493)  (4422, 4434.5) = 1.06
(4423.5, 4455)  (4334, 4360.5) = 1.19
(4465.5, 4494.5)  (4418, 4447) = 1.05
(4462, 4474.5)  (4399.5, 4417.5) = 1.07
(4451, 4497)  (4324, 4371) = 1.16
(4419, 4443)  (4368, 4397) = 1.06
